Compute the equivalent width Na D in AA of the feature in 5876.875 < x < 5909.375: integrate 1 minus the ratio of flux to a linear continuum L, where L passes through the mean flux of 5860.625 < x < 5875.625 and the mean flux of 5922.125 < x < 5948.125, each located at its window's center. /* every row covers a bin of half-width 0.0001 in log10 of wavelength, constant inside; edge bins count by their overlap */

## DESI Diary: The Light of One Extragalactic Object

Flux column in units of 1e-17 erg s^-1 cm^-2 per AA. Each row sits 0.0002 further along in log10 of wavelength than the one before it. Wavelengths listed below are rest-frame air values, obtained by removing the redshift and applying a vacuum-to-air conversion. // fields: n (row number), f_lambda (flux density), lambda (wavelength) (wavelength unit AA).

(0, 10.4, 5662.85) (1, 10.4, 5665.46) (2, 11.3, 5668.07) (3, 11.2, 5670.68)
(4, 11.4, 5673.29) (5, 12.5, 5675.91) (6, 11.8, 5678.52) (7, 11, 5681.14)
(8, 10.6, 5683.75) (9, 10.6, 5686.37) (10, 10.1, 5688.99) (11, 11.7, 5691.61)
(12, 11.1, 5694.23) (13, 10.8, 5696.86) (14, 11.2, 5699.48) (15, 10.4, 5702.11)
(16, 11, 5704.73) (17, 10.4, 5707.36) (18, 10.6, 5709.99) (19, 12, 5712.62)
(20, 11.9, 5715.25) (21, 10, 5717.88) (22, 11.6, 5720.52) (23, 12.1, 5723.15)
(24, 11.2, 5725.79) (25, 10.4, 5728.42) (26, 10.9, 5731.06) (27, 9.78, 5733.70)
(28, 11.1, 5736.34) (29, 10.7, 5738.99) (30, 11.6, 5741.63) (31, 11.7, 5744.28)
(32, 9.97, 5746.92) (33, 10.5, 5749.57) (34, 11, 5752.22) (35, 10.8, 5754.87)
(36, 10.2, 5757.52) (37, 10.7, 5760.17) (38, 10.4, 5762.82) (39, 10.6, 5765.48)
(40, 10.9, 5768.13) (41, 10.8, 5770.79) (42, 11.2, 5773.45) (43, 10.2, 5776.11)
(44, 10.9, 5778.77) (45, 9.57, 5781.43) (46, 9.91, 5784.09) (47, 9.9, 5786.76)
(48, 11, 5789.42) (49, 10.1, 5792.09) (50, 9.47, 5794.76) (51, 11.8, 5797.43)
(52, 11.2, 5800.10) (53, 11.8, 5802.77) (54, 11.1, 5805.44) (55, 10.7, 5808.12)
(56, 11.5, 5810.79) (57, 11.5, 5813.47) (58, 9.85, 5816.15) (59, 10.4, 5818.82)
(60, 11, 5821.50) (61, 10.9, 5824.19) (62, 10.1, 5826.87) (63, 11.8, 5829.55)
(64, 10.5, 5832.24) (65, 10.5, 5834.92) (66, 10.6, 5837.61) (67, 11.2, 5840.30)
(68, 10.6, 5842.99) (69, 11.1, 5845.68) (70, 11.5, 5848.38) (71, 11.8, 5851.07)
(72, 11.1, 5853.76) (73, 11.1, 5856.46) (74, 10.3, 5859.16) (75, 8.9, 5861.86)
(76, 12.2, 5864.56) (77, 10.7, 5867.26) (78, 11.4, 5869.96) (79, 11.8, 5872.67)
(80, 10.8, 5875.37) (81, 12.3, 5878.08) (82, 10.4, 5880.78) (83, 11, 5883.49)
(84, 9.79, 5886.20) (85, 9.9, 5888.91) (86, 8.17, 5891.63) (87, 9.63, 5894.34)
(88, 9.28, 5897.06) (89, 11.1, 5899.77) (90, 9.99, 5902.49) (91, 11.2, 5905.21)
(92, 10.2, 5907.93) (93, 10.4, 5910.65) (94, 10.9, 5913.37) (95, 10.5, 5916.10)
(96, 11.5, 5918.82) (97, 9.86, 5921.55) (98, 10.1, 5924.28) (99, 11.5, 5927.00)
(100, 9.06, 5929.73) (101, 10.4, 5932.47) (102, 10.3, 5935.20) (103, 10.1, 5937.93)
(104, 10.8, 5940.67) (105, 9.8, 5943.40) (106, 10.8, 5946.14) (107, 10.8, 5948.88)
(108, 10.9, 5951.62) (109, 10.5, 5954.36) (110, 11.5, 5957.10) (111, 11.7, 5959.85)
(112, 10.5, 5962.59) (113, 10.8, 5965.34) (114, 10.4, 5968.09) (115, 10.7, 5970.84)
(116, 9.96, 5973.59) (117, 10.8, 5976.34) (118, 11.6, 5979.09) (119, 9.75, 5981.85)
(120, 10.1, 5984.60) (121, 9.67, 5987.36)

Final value 1.53 AA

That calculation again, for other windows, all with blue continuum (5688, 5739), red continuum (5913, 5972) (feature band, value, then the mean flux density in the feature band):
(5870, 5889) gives -0.5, 11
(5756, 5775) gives 0.3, 10.7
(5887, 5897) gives 1.3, 9.26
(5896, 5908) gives 0.3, 10.4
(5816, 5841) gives 0.2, 10.7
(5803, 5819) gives -0.2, 10.9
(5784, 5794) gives 0.6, 10.2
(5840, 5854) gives -0.6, 11.2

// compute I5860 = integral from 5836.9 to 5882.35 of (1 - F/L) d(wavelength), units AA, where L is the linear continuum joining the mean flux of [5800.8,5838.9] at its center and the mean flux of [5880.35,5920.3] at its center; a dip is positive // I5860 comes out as -2.1 AA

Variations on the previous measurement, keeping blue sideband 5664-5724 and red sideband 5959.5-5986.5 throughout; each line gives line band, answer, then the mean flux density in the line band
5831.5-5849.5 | -0.1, 10.9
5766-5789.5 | 1.0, 10.5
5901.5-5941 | 0.8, 10.4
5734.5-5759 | 0.4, 10.8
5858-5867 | 0.2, 10.5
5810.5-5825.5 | 0.1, 10.8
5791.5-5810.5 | -0.1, 10.9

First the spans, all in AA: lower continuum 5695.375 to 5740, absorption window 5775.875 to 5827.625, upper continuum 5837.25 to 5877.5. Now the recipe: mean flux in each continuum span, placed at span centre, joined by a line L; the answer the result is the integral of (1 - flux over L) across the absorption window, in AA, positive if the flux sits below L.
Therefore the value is 1.6 AA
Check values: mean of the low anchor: 10.9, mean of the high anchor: 11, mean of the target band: 10.7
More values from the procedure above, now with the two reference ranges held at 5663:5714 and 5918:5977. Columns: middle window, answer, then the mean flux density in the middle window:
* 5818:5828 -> 0.2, 10.6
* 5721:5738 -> 0.0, 10.9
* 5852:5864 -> 0.2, 10.5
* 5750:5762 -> 0.3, 10.7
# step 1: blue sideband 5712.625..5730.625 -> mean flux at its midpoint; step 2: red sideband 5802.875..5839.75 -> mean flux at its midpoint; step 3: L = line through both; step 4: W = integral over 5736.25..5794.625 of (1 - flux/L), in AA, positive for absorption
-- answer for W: 2.5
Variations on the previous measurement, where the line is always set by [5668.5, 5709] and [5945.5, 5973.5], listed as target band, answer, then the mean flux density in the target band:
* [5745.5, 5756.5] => 0.4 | 10.6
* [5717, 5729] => -0.1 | 11.1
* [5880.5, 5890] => 0.5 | 10.3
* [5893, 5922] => 1.1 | 10.4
